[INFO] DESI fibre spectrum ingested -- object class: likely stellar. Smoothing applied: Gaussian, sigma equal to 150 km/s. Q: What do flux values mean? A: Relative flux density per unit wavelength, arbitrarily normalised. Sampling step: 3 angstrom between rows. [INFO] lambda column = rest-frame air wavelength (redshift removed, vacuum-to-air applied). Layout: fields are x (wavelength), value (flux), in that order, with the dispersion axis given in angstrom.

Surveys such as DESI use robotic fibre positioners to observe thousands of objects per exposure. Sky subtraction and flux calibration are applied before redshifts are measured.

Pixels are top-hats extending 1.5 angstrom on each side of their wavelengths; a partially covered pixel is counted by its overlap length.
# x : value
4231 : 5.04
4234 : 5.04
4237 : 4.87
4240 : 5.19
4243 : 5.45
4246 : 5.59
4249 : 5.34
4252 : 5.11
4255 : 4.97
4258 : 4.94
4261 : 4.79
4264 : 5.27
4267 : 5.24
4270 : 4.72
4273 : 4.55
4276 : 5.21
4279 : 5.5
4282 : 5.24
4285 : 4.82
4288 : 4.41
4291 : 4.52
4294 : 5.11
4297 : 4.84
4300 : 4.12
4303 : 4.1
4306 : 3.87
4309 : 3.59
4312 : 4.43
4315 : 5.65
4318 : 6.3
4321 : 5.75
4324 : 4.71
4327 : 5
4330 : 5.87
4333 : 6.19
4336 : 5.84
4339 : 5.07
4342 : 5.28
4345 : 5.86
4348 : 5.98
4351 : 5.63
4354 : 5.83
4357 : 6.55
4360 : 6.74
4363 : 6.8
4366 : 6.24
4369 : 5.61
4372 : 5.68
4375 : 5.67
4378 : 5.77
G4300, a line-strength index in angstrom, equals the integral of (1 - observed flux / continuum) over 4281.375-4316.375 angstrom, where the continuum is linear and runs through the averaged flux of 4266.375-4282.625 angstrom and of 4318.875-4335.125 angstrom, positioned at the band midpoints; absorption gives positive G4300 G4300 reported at 4.9 angstrom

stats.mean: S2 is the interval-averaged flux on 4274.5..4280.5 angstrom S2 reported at 5.35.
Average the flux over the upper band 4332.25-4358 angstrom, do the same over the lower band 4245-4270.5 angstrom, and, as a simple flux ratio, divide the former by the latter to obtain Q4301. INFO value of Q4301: 1.1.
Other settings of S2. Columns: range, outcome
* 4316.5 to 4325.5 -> 5.59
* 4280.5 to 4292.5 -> 4.75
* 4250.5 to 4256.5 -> 5.04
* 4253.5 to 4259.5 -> 4.96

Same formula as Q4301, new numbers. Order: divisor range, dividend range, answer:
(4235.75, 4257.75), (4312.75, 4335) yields 1.08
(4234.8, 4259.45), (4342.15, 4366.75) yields 1.19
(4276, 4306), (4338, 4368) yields 1.27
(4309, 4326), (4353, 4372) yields 1.20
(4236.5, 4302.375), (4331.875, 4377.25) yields 1.19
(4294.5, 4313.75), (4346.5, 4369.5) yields 1.47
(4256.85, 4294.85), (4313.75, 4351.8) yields 1.14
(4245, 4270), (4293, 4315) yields 0.85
